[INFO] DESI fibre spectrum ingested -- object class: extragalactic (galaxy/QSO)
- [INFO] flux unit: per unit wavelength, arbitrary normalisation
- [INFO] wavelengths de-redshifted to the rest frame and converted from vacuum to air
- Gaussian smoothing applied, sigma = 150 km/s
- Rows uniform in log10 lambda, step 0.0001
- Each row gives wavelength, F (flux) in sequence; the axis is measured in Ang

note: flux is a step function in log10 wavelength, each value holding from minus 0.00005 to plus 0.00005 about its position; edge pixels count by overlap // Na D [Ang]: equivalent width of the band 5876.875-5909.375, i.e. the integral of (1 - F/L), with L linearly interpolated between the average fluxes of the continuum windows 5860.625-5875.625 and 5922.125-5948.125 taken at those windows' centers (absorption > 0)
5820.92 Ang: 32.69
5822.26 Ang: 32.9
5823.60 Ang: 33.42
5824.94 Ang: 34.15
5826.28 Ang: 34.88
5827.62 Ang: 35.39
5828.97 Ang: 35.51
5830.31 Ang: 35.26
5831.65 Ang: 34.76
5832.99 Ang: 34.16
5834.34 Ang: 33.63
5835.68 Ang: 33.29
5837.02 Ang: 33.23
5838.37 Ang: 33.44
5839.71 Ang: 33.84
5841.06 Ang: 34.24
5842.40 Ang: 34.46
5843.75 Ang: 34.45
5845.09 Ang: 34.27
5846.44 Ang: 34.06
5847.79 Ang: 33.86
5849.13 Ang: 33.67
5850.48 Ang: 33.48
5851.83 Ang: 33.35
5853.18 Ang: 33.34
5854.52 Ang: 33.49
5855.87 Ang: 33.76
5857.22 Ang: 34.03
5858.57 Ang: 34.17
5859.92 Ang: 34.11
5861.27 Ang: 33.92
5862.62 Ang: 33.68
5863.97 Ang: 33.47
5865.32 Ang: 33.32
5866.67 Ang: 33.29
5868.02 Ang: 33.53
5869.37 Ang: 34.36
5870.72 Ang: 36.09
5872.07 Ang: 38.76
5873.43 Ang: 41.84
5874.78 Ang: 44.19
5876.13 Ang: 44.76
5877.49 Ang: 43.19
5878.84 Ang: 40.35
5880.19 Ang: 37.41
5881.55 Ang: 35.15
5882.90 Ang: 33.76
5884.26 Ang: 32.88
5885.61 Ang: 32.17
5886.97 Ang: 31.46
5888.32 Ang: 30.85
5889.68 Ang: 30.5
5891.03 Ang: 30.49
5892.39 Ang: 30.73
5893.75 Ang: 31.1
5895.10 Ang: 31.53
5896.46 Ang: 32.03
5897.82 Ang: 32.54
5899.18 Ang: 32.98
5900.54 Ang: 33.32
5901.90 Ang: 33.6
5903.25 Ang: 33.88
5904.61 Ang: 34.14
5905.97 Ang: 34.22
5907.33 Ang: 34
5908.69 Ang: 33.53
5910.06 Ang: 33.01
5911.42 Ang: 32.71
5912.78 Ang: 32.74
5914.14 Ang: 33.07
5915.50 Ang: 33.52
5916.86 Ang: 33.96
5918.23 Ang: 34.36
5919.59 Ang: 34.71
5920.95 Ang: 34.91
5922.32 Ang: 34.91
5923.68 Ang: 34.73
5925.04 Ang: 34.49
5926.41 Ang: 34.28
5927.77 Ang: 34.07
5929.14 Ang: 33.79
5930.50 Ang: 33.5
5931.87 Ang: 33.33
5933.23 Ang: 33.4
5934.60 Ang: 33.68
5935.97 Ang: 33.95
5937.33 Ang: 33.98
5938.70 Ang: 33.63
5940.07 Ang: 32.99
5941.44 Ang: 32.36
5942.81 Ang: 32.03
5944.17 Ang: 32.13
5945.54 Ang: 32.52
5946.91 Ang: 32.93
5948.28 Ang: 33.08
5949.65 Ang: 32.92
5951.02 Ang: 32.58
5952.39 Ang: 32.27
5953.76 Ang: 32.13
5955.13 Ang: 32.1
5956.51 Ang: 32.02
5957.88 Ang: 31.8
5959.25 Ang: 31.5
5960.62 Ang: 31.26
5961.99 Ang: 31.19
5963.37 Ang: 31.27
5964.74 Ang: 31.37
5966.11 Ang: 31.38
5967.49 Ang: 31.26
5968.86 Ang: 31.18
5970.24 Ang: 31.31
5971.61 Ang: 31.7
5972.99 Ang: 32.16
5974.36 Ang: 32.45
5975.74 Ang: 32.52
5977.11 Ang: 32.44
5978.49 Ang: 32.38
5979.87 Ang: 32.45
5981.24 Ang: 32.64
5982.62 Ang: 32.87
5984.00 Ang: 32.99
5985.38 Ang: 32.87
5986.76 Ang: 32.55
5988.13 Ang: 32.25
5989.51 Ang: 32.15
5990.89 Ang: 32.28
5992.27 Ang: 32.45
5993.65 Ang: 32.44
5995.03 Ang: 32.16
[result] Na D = 1.5 Ang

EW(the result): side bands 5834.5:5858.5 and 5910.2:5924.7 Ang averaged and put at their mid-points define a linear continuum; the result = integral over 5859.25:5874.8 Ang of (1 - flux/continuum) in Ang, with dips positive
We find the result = -0.78 Ang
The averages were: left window 33.8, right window 34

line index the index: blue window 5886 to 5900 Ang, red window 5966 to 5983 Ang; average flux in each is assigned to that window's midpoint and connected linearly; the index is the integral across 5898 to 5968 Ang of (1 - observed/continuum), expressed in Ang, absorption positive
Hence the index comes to -2.96 Ang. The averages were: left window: 31.4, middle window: 33.1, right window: 32.1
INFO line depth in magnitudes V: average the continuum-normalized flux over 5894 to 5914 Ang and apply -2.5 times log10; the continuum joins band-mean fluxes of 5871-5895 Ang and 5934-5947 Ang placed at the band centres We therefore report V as 0.05 mag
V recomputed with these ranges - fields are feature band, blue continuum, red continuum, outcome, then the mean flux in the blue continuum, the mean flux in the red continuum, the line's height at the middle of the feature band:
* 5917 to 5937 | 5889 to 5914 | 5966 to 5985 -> -0.05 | 32.6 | 32.1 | 32.5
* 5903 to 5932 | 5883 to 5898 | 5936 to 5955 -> -0.06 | 31.5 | 32.8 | 32.1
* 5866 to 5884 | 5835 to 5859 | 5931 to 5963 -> -0.14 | 33.8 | 32.6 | 33.5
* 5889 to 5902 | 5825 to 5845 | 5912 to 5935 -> 0.08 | 34.3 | 34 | 34.1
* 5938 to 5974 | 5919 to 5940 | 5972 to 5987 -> 0.04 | 34.1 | 32.5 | 33.3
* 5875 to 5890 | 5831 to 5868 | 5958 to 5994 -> -0.08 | 33.8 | 32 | 33.3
